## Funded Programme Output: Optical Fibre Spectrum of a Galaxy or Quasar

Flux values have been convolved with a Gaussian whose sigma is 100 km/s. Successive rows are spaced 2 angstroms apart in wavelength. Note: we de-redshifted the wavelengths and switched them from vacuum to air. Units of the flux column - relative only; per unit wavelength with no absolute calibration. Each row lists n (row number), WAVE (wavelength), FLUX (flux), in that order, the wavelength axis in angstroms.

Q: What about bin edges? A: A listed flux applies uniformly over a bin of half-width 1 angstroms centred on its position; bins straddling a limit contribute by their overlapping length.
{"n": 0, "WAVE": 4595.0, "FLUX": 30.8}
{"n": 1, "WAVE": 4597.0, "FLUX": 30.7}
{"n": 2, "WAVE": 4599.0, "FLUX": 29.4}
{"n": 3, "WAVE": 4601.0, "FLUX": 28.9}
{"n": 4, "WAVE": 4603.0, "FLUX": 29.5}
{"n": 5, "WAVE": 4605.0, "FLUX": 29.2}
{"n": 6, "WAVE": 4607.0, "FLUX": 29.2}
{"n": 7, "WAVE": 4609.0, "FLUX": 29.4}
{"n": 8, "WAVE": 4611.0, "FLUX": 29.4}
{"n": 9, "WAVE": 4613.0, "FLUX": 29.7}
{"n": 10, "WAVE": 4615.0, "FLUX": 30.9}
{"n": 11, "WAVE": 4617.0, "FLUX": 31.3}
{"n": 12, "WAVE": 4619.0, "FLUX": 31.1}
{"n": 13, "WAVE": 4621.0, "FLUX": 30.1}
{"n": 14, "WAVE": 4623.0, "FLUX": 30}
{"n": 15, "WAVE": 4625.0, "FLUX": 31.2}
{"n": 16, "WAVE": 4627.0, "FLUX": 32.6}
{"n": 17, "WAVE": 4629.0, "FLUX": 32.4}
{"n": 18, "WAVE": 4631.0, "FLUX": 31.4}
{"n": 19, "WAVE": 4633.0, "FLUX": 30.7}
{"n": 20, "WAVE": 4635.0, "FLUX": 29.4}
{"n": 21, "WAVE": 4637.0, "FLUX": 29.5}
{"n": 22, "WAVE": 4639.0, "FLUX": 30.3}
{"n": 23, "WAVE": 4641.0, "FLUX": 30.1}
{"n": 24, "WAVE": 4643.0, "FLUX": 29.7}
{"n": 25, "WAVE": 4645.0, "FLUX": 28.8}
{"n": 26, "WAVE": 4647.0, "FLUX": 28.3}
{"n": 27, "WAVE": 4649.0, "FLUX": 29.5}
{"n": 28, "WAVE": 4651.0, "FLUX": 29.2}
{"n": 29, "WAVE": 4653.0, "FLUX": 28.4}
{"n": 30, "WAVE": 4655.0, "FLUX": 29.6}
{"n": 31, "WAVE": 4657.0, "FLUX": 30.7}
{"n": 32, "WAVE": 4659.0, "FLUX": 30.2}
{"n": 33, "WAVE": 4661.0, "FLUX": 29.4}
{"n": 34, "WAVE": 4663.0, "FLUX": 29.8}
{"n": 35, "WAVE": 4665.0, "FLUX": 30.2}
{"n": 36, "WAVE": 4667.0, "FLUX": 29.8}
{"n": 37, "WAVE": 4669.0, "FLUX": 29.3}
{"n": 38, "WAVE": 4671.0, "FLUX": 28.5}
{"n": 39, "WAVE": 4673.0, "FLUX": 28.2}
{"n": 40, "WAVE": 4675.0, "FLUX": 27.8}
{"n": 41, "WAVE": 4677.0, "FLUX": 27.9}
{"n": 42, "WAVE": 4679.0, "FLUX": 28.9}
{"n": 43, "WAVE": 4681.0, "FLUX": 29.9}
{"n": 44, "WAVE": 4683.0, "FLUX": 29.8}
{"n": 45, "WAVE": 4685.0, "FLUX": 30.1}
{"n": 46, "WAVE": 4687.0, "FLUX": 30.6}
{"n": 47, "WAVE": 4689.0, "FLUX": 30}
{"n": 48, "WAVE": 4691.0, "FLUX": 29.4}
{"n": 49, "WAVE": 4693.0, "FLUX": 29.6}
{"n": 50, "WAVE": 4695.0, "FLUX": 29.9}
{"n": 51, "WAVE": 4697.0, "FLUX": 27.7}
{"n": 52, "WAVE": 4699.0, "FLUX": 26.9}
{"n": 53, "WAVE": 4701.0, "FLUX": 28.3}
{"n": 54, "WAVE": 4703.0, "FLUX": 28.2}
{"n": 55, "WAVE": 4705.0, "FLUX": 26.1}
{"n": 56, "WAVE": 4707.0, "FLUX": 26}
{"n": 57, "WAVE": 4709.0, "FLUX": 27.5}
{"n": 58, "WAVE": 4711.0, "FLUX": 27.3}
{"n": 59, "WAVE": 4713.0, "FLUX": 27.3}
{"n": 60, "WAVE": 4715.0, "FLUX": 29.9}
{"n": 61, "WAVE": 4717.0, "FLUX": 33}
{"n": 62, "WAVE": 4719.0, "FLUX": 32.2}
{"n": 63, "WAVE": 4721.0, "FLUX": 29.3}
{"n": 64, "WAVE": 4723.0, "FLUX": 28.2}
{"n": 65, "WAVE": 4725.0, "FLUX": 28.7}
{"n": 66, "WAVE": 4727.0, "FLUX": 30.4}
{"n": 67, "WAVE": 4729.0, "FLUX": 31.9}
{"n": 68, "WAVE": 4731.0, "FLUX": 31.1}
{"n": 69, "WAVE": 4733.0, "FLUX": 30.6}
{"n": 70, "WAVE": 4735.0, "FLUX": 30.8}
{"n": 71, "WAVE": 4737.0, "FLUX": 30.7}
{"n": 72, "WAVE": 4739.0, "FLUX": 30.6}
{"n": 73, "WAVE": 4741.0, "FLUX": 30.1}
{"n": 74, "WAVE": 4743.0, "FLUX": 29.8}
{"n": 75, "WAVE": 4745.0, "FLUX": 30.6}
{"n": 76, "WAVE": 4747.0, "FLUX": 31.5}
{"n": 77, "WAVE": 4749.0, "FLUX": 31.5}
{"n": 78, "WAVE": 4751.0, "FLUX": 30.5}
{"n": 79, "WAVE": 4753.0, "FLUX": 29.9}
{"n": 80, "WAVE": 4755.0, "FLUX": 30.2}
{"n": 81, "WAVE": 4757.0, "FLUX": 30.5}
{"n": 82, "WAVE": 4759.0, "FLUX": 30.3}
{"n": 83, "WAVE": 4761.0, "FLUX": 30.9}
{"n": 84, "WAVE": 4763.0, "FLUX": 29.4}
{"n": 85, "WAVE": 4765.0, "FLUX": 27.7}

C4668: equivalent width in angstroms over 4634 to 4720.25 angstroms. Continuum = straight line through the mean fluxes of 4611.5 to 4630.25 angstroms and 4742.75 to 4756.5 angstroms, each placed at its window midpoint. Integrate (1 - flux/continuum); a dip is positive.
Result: 4.7 angstroms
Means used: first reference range 31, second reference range 30.6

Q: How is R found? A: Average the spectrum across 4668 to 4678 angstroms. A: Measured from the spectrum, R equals 28.3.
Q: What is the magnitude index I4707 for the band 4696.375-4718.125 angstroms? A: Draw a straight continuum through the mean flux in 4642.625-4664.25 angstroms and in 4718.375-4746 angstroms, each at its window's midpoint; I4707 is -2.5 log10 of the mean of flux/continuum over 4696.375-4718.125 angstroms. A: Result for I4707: 0.07 mag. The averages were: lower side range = 29.4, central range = 28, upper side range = 30.3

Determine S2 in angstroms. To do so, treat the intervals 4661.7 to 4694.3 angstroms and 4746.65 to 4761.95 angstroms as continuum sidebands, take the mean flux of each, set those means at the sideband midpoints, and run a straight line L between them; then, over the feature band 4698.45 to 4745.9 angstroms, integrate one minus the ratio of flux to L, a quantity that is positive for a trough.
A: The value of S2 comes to 1.1 angstroms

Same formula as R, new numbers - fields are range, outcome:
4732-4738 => 30.7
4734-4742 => 30.6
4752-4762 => 30.4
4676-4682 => 28.9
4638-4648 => 29.4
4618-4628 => 31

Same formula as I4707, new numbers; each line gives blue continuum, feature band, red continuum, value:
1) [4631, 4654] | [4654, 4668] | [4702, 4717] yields -0.03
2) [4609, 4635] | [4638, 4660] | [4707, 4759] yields 0.04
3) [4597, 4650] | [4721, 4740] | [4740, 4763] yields 0.00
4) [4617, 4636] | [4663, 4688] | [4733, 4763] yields 0.06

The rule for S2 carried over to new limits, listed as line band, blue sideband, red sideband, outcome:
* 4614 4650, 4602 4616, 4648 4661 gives -0.98 angstroms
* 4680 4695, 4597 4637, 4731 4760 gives 0.26 angstroms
